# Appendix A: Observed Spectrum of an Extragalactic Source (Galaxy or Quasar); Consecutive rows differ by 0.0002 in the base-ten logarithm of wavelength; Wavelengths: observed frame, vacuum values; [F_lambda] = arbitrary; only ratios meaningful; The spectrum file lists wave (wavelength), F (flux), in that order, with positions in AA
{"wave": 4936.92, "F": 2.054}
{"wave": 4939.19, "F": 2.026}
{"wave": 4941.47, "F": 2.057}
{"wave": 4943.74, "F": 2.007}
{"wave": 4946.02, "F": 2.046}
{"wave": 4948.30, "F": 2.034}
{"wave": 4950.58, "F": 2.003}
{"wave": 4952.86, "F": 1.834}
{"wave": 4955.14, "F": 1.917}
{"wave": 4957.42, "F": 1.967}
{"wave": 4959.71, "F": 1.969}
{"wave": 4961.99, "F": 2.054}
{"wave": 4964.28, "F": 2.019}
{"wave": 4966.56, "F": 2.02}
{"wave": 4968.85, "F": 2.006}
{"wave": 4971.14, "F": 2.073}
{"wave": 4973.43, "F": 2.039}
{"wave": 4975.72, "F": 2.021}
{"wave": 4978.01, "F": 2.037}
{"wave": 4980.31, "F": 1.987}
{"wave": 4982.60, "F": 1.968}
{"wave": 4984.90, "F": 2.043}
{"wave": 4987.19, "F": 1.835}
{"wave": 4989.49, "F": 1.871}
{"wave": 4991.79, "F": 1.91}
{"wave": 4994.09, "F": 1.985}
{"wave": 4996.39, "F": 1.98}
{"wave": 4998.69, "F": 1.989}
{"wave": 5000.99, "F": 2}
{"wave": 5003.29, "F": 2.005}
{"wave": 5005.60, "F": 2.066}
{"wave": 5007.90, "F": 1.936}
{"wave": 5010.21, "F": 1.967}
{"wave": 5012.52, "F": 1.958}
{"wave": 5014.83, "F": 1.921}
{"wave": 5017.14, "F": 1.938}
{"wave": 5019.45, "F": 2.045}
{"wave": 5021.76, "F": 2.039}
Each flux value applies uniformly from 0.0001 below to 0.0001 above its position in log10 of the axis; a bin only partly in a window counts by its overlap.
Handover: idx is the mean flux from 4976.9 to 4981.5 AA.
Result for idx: 2.01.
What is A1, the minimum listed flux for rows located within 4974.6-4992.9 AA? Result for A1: 1.835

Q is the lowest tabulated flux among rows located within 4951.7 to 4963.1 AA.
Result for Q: 1.834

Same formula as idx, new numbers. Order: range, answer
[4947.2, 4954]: 1.96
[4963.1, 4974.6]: 2.03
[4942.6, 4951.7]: 2.02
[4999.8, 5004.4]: 2.01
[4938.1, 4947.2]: 2.03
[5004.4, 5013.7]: 1.98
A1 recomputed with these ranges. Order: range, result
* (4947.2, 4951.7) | 2.003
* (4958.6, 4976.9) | 1.969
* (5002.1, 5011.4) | 1.936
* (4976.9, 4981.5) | 1.987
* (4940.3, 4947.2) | 2.007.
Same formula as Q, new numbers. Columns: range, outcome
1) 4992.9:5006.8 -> 1.98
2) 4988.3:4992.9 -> 1.871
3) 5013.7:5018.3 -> 1.921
